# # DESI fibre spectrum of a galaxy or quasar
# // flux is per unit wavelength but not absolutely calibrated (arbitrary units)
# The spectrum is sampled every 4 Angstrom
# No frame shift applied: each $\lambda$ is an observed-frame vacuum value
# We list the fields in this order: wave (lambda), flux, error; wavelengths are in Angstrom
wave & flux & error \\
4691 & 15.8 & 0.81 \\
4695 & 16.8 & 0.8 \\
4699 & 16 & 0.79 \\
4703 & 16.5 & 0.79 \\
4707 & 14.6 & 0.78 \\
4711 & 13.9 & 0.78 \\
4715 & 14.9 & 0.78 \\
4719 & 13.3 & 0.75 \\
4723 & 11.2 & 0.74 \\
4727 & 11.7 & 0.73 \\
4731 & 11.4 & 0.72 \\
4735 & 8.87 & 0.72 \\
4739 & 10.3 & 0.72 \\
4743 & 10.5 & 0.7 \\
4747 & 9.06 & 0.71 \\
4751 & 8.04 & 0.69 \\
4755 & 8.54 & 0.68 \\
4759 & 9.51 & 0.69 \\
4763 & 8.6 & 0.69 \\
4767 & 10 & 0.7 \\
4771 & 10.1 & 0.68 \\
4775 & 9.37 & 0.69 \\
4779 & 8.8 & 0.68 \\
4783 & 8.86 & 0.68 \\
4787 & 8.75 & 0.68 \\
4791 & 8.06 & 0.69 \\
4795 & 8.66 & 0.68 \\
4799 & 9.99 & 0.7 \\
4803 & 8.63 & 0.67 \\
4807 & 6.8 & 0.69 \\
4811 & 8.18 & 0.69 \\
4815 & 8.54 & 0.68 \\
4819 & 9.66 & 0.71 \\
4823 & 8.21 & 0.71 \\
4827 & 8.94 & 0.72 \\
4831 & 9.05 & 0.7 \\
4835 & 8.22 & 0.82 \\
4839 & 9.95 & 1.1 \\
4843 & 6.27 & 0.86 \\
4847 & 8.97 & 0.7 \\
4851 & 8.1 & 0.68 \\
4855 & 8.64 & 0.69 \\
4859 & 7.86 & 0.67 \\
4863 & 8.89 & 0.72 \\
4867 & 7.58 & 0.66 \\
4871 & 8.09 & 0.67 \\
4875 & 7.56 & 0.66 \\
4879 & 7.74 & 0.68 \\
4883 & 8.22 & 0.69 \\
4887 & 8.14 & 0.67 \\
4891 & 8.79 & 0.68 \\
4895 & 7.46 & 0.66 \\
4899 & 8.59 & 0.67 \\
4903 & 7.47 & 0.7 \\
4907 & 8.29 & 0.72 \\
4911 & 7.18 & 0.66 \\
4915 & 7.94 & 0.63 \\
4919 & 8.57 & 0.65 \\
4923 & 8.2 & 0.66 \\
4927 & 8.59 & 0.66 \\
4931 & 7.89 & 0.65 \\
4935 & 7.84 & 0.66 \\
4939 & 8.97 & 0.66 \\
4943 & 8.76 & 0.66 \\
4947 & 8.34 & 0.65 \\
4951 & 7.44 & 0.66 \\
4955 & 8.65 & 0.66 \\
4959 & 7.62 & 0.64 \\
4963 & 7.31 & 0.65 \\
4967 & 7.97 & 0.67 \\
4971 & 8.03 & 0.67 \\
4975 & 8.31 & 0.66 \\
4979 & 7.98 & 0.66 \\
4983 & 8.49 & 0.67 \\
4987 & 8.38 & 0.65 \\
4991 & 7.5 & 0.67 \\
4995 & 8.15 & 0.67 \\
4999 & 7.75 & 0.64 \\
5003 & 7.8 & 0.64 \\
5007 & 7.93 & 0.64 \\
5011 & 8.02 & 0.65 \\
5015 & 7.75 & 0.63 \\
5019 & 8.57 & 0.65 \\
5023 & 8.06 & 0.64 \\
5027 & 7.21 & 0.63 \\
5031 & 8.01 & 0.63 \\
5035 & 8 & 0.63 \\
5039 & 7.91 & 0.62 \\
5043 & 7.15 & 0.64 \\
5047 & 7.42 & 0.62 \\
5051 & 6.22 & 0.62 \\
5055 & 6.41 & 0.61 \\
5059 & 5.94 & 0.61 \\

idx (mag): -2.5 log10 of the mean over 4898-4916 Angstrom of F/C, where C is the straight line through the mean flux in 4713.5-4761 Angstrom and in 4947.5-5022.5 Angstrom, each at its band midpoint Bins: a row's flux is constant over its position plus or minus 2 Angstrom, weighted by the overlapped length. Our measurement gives 0.12 mag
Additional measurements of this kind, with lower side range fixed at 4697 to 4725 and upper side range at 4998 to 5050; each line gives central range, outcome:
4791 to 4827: 0.390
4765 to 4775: 0.303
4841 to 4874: 0.367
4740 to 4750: 0.374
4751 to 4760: 0.463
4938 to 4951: 0.118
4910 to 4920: 0.263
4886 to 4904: 0.278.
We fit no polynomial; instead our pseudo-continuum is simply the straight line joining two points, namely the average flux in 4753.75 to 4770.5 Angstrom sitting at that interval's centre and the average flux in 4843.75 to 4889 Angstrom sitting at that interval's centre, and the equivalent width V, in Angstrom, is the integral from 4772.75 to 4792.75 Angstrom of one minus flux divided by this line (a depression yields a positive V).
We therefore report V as 0.6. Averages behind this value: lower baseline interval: 9.27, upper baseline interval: 8.11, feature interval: 8.79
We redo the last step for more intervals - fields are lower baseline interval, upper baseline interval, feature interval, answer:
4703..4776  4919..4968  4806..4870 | 8.1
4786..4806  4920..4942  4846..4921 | 3.3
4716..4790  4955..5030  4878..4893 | 0.9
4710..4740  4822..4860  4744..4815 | 10.0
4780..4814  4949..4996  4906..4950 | -0.5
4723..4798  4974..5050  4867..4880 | 1.5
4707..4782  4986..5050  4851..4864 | 1.4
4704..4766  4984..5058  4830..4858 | 3.8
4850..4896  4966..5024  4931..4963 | -0.3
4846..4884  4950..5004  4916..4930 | -0.6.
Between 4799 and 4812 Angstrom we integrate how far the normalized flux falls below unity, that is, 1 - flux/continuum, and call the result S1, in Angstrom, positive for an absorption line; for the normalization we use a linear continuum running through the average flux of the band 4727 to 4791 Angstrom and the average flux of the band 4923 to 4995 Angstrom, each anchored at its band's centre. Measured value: 1.3 Angstrom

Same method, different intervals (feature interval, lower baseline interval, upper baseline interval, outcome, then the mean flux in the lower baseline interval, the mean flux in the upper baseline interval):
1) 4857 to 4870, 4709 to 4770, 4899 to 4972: 1.31 Angstrom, 10.6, 8.07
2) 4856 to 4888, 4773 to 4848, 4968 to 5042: 1.50 Angstrom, 8.62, 7.98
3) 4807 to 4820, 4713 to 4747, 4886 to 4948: 1.99 Angstrom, 11.4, 8.19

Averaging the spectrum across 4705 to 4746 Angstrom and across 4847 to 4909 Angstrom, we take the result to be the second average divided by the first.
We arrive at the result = 0.68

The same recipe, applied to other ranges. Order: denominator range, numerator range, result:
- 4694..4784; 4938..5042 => 0.71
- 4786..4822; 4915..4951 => 0.97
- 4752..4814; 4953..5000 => 0.91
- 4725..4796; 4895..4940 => 0.86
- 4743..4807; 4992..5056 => 0.85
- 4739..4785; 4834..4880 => 0.88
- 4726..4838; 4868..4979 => 0.89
